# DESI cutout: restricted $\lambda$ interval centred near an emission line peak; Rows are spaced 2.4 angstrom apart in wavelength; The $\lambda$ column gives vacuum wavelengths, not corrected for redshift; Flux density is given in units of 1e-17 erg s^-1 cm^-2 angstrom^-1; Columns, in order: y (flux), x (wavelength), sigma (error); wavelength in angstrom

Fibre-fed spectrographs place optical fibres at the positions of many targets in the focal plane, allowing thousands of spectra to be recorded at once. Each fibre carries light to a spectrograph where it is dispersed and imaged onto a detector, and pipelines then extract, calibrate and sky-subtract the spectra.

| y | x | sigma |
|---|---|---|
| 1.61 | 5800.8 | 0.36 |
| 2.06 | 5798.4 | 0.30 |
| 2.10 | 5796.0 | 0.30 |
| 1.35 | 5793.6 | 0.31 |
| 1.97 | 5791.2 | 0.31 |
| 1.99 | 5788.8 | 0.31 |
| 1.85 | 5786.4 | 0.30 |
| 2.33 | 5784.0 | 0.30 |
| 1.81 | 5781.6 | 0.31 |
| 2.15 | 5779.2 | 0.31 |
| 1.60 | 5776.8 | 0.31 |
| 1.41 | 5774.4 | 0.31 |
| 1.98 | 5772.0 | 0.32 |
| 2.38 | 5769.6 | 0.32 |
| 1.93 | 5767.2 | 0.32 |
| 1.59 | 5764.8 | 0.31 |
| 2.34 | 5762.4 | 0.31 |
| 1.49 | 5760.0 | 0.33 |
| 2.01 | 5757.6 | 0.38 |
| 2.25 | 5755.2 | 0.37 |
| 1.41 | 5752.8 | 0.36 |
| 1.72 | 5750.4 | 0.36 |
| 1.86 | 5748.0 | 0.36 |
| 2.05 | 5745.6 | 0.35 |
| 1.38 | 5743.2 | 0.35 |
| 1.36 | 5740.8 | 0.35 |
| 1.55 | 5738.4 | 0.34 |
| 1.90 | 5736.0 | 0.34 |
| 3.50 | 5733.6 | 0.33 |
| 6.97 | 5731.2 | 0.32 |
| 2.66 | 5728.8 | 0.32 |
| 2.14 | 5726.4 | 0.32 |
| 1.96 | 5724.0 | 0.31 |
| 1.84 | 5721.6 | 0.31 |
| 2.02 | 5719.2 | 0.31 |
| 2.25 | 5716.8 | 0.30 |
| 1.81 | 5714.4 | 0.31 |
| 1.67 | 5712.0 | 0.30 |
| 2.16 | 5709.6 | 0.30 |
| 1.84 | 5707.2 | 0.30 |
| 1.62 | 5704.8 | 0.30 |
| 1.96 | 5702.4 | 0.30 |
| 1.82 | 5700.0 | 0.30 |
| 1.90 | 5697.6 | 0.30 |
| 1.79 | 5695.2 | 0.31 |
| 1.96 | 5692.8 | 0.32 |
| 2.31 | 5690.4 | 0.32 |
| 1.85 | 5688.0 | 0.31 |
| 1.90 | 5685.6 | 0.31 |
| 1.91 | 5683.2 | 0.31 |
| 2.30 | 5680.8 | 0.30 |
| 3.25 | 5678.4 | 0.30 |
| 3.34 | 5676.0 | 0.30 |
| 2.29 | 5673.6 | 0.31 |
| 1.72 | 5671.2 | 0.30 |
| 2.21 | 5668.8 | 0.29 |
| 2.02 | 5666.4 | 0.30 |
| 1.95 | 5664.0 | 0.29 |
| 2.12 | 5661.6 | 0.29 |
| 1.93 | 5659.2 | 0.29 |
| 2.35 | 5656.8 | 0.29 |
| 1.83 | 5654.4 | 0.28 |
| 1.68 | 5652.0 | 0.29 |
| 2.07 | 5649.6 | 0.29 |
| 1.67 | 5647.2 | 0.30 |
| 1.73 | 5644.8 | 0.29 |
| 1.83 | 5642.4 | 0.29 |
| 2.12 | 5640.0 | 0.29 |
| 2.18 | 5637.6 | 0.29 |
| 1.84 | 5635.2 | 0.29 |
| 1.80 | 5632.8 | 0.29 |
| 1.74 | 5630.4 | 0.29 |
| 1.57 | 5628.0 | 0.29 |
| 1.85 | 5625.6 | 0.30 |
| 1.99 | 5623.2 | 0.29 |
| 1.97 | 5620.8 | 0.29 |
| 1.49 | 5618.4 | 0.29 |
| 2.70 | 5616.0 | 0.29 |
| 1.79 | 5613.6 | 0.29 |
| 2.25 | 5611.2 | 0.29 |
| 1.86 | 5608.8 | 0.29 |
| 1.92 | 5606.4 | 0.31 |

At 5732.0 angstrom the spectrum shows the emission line [O III]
